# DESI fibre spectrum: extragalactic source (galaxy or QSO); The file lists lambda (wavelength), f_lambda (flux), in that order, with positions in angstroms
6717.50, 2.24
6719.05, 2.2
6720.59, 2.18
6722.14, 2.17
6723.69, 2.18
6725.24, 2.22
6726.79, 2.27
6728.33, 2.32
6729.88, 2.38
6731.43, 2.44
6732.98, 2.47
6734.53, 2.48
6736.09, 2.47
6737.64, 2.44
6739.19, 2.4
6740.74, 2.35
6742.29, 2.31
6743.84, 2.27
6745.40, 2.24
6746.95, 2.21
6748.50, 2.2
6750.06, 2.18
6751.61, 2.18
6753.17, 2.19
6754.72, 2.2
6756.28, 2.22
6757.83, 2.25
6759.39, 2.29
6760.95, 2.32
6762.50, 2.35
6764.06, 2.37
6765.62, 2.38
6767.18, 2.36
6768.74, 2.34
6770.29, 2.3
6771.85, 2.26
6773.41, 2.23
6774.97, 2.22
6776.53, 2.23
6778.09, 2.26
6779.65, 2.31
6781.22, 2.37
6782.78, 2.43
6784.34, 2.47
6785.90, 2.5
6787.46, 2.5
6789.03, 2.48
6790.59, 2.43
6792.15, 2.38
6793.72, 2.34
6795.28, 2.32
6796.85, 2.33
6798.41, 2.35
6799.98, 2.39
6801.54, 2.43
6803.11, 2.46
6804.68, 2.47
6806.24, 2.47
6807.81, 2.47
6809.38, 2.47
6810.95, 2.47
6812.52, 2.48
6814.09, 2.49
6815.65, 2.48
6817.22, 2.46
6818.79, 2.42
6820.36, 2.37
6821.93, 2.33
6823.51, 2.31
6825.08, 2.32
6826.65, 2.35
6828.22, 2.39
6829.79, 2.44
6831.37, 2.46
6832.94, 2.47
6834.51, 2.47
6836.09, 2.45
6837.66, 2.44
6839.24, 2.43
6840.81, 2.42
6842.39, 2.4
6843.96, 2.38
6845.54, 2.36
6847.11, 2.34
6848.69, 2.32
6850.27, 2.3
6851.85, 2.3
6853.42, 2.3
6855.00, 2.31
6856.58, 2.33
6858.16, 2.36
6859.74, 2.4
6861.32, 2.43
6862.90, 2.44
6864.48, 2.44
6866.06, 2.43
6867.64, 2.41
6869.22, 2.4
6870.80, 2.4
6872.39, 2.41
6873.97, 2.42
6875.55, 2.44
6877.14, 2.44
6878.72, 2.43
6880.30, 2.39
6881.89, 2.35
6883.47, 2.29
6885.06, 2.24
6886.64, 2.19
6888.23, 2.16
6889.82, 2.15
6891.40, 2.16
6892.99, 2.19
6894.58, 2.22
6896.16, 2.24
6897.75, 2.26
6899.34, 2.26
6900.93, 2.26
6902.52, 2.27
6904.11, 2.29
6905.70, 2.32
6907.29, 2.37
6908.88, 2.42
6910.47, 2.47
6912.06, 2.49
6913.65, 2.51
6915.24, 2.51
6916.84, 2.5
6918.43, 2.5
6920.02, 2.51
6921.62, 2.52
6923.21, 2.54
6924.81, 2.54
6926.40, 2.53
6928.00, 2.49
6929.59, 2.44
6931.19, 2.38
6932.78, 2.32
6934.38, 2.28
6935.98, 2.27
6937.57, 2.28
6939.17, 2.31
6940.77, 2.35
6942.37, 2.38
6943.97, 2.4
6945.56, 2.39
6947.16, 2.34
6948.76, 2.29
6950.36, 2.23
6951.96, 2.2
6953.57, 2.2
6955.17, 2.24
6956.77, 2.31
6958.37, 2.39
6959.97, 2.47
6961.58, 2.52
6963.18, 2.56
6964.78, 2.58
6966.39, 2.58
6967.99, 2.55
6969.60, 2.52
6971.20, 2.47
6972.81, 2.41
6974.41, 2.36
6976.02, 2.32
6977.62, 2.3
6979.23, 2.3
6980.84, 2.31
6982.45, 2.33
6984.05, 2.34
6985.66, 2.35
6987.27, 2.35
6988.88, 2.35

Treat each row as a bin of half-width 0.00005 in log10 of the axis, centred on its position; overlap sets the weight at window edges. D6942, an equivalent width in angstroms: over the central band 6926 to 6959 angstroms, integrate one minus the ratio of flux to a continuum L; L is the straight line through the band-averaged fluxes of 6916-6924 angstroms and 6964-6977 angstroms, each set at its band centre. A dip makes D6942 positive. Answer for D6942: 2.2 angstroms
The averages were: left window 2.51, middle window 2.33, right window 2.47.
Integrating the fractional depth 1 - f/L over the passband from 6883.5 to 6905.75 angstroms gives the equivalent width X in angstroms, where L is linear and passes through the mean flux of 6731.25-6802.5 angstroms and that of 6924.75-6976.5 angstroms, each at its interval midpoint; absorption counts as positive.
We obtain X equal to 1.4 angstroms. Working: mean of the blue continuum 2.34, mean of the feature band 2.23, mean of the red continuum 2.39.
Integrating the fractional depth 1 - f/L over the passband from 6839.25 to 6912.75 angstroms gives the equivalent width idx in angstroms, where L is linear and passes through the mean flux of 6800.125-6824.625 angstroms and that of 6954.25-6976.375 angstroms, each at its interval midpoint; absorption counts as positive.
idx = 3.06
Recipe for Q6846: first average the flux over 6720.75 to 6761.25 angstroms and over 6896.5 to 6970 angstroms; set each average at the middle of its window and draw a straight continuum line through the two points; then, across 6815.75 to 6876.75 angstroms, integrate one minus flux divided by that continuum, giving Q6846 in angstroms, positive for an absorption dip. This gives -1.1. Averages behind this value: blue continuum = 2.29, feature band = 2.39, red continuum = 2.4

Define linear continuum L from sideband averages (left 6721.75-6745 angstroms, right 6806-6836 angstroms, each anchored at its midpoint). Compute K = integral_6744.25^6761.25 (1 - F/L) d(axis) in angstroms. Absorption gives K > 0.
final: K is 1.0 angstroms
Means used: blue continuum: 2.35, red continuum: 2.43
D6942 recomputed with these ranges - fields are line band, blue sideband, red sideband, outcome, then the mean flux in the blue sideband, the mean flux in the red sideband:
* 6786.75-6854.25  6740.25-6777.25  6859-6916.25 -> -2.9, 2.27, 2.35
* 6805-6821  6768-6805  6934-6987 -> -0.6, 2.37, 2.37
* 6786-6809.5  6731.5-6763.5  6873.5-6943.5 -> -1.0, 2.3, 2.36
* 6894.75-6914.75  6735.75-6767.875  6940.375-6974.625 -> 0.2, 2.29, 2.4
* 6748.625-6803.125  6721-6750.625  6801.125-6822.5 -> 1.3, 2.31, 2.45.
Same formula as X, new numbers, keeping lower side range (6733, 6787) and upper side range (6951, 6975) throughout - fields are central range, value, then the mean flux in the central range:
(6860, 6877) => -0.4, 2.42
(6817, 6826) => -0.1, 2.36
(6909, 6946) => -0.4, 2.43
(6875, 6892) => 0.6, 2.29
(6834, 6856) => -0.1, 2.37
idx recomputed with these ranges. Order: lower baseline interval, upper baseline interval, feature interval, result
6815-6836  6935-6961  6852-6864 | 0.1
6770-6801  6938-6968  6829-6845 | -0.5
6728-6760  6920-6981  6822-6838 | -0.4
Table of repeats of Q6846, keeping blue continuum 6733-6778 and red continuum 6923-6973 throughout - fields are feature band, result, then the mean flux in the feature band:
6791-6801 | -0.17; 2.36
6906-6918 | -0.42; 2.46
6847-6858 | 0.15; 2.31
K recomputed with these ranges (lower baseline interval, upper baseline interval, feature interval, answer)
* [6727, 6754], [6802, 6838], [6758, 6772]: 0.2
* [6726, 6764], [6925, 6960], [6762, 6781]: 0.1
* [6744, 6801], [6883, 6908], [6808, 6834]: -1.5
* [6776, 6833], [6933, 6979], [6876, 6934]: 0.5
